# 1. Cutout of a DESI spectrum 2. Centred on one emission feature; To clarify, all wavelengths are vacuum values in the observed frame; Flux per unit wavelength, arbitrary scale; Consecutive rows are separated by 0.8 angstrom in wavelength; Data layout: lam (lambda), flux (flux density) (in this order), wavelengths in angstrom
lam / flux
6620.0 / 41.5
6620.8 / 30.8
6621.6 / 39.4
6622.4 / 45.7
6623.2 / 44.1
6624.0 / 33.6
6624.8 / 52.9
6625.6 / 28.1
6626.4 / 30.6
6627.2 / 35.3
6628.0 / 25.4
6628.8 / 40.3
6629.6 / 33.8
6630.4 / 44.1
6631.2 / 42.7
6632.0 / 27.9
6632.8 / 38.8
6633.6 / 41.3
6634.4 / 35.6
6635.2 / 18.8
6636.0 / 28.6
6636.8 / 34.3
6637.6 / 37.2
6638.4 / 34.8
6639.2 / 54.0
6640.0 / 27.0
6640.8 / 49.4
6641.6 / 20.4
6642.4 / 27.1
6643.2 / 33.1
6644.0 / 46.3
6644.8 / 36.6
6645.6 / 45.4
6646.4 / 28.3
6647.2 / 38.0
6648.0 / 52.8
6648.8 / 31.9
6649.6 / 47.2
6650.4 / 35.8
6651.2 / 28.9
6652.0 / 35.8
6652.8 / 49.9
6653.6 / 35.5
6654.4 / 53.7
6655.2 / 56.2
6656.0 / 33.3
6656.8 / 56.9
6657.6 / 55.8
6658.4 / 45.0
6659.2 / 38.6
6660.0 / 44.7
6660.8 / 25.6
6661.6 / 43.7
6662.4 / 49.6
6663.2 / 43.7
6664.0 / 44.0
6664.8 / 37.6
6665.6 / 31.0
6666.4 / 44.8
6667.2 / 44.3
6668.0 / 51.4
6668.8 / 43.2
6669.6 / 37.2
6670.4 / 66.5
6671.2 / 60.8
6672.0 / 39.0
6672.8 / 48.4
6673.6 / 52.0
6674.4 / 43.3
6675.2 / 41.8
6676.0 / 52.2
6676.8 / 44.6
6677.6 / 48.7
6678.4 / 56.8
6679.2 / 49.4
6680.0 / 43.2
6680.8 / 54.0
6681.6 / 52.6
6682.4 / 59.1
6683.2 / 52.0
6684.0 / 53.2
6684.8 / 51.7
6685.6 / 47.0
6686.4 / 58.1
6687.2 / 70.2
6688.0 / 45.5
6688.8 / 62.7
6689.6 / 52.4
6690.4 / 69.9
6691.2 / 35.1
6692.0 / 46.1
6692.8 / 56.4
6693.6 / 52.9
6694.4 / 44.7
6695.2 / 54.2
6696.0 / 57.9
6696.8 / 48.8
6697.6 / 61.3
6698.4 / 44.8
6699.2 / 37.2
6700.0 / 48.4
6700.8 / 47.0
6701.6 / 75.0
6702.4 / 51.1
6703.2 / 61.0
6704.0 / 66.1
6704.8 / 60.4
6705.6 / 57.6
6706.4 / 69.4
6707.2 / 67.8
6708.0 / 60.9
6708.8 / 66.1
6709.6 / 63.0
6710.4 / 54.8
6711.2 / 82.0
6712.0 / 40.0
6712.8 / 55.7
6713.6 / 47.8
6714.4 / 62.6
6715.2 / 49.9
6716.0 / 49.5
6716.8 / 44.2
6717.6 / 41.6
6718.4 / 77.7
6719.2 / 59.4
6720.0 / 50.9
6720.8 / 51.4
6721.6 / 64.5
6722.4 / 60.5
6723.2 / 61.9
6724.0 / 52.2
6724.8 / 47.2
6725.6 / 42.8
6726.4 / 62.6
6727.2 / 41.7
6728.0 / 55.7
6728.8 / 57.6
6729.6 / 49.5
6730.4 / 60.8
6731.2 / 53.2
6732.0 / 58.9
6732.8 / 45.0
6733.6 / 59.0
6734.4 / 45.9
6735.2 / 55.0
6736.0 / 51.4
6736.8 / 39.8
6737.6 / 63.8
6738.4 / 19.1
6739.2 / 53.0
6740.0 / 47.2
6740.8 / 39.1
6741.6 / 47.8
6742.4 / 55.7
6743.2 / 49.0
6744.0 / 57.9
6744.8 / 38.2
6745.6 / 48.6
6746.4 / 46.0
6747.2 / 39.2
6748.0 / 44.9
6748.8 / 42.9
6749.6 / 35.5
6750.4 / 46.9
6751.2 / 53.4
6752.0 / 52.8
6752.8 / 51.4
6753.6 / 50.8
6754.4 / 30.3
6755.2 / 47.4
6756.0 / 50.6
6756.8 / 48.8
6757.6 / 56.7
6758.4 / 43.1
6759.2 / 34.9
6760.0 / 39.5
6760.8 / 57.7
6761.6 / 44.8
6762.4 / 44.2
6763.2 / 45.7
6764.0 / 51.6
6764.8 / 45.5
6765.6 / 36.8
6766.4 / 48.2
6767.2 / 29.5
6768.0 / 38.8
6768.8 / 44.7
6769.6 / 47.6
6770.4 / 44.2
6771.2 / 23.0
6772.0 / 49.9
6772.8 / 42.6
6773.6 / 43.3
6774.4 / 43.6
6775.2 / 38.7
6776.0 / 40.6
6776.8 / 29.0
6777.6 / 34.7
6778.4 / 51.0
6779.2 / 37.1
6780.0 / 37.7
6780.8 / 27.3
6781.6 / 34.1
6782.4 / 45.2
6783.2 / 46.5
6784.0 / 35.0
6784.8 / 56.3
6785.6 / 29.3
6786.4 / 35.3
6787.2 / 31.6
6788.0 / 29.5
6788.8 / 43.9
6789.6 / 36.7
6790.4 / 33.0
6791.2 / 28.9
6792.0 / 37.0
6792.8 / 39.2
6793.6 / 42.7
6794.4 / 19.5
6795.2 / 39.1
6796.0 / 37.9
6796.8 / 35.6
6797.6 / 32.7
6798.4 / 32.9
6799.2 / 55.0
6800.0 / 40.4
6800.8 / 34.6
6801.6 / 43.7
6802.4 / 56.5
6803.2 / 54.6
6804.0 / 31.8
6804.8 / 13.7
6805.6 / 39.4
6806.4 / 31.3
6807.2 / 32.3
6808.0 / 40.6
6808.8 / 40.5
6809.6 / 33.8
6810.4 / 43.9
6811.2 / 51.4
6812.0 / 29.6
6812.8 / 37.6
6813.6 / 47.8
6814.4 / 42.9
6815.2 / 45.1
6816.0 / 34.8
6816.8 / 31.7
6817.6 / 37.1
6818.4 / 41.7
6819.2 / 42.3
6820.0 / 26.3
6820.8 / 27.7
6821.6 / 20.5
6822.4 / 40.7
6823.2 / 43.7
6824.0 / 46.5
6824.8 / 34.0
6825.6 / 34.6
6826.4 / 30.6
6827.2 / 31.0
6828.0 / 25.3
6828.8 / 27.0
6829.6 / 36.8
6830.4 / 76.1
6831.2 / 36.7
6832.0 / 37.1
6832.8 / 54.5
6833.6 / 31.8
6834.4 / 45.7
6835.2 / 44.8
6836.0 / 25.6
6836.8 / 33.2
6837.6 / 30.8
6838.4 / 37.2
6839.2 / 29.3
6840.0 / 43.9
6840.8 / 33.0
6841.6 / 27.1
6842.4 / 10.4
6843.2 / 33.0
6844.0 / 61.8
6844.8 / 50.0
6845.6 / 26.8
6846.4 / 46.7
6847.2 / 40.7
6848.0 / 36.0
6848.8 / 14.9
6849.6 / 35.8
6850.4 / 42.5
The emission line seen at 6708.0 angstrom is Mg II 2798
